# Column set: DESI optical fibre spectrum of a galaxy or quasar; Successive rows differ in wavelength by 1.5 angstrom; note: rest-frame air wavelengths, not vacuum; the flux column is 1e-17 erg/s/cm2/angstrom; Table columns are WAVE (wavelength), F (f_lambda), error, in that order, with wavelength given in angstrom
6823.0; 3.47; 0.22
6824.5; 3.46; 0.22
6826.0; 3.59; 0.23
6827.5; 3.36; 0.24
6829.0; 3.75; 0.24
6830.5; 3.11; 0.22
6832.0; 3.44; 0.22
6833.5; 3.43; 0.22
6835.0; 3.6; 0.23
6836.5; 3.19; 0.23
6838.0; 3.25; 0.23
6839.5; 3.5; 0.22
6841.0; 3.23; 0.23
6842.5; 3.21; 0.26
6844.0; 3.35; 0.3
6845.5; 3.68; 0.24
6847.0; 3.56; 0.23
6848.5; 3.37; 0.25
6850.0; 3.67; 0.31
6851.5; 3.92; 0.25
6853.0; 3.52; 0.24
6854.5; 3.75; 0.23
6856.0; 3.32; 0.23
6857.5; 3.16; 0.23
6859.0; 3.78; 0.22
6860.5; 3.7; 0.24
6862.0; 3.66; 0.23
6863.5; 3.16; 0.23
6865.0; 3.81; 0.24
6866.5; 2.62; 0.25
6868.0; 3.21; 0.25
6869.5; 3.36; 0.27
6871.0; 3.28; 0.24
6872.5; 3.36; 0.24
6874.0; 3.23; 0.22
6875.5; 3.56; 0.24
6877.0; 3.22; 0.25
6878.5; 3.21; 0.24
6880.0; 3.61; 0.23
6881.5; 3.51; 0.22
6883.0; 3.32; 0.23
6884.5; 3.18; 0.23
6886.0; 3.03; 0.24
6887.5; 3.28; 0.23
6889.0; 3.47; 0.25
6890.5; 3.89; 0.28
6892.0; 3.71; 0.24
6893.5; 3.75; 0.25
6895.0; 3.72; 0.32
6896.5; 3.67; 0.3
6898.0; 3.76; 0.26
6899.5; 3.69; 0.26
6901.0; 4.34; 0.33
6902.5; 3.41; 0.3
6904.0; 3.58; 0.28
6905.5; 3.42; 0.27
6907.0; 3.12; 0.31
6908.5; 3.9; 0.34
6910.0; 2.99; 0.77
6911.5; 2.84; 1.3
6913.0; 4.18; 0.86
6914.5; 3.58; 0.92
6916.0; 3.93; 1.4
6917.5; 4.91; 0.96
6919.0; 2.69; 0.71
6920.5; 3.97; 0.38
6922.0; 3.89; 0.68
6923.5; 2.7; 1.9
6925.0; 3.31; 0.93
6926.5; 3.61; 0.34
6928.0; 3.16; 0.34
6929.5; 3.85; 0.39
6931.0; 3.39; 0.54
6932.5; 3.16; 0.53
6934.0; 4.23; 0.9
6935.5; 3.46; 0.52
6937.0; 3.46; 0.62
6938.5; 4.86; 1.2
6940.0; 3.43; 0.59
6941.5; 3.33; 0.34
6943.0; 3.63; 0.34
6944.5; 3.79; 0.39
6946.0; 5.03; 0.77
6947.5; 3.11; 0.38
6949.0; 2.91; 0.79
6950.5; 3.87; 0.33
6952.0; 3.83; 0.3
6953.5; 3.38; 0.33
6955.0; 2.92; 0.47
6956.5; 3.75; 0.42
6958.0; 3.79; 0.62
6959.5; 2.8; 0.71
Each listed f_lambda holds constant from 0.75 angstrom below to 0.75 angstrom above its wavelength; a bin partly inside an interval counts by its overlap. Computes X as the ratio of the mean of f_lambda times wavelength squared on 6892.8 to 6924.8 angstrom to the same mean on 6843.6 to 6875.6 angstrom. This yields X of 1.06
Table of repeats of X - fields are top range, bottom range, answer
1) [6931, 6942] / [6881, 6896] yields 1.07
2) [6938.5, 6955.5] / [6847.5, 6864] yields 1.05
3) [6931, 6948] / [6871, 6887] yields 1.15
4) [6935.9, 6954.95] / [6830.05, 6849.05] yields 1.12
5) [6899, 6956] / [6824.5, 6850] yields 1.08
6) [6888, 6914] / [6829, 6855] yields 1.06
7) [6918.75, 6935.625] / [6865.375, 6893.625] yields 1.05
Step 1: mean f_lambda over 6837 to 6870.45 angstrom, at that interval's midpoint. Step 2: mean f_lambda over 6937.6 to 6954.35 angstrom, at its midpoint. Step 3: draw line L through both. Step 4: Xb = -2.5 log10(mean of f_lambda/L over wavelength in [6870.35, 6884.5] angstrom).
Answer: 0.05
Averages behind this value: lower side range 3.44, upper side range 3.74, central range 3.36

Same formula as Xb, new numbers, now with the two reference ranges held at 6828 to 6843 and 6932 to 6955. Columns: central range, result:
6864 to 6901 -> 0.017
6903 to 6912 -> 0.080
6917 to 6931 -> 0.028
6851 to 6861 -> -0.047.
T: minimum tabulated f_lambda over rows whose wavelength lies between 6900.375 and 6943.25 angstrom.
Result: 2.69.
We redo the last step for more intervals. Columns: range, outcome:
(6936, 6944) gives 3.33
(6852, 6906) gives 2.62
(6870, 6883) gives 3.21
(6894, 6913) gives 2.84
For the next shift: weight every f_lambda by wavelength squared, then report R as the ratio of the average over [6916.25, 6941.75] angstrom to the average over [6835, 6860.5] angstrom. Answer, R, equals 1.07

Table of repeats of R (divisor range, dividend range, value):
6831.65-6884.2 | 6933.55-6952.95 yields 1.13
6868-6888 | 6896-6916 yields 1.09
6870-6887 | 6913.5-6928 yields 1.10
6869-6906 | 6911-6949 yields 1.05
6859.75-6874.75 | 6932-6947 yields 1.17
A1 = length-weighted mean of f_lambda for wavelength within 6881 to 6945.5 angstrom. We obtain 3.59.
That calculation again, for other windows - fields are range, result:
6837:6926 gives 3.49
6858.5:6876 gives 3.39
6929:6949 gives 3.72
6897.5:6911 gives 3.56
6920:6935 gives 3.52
